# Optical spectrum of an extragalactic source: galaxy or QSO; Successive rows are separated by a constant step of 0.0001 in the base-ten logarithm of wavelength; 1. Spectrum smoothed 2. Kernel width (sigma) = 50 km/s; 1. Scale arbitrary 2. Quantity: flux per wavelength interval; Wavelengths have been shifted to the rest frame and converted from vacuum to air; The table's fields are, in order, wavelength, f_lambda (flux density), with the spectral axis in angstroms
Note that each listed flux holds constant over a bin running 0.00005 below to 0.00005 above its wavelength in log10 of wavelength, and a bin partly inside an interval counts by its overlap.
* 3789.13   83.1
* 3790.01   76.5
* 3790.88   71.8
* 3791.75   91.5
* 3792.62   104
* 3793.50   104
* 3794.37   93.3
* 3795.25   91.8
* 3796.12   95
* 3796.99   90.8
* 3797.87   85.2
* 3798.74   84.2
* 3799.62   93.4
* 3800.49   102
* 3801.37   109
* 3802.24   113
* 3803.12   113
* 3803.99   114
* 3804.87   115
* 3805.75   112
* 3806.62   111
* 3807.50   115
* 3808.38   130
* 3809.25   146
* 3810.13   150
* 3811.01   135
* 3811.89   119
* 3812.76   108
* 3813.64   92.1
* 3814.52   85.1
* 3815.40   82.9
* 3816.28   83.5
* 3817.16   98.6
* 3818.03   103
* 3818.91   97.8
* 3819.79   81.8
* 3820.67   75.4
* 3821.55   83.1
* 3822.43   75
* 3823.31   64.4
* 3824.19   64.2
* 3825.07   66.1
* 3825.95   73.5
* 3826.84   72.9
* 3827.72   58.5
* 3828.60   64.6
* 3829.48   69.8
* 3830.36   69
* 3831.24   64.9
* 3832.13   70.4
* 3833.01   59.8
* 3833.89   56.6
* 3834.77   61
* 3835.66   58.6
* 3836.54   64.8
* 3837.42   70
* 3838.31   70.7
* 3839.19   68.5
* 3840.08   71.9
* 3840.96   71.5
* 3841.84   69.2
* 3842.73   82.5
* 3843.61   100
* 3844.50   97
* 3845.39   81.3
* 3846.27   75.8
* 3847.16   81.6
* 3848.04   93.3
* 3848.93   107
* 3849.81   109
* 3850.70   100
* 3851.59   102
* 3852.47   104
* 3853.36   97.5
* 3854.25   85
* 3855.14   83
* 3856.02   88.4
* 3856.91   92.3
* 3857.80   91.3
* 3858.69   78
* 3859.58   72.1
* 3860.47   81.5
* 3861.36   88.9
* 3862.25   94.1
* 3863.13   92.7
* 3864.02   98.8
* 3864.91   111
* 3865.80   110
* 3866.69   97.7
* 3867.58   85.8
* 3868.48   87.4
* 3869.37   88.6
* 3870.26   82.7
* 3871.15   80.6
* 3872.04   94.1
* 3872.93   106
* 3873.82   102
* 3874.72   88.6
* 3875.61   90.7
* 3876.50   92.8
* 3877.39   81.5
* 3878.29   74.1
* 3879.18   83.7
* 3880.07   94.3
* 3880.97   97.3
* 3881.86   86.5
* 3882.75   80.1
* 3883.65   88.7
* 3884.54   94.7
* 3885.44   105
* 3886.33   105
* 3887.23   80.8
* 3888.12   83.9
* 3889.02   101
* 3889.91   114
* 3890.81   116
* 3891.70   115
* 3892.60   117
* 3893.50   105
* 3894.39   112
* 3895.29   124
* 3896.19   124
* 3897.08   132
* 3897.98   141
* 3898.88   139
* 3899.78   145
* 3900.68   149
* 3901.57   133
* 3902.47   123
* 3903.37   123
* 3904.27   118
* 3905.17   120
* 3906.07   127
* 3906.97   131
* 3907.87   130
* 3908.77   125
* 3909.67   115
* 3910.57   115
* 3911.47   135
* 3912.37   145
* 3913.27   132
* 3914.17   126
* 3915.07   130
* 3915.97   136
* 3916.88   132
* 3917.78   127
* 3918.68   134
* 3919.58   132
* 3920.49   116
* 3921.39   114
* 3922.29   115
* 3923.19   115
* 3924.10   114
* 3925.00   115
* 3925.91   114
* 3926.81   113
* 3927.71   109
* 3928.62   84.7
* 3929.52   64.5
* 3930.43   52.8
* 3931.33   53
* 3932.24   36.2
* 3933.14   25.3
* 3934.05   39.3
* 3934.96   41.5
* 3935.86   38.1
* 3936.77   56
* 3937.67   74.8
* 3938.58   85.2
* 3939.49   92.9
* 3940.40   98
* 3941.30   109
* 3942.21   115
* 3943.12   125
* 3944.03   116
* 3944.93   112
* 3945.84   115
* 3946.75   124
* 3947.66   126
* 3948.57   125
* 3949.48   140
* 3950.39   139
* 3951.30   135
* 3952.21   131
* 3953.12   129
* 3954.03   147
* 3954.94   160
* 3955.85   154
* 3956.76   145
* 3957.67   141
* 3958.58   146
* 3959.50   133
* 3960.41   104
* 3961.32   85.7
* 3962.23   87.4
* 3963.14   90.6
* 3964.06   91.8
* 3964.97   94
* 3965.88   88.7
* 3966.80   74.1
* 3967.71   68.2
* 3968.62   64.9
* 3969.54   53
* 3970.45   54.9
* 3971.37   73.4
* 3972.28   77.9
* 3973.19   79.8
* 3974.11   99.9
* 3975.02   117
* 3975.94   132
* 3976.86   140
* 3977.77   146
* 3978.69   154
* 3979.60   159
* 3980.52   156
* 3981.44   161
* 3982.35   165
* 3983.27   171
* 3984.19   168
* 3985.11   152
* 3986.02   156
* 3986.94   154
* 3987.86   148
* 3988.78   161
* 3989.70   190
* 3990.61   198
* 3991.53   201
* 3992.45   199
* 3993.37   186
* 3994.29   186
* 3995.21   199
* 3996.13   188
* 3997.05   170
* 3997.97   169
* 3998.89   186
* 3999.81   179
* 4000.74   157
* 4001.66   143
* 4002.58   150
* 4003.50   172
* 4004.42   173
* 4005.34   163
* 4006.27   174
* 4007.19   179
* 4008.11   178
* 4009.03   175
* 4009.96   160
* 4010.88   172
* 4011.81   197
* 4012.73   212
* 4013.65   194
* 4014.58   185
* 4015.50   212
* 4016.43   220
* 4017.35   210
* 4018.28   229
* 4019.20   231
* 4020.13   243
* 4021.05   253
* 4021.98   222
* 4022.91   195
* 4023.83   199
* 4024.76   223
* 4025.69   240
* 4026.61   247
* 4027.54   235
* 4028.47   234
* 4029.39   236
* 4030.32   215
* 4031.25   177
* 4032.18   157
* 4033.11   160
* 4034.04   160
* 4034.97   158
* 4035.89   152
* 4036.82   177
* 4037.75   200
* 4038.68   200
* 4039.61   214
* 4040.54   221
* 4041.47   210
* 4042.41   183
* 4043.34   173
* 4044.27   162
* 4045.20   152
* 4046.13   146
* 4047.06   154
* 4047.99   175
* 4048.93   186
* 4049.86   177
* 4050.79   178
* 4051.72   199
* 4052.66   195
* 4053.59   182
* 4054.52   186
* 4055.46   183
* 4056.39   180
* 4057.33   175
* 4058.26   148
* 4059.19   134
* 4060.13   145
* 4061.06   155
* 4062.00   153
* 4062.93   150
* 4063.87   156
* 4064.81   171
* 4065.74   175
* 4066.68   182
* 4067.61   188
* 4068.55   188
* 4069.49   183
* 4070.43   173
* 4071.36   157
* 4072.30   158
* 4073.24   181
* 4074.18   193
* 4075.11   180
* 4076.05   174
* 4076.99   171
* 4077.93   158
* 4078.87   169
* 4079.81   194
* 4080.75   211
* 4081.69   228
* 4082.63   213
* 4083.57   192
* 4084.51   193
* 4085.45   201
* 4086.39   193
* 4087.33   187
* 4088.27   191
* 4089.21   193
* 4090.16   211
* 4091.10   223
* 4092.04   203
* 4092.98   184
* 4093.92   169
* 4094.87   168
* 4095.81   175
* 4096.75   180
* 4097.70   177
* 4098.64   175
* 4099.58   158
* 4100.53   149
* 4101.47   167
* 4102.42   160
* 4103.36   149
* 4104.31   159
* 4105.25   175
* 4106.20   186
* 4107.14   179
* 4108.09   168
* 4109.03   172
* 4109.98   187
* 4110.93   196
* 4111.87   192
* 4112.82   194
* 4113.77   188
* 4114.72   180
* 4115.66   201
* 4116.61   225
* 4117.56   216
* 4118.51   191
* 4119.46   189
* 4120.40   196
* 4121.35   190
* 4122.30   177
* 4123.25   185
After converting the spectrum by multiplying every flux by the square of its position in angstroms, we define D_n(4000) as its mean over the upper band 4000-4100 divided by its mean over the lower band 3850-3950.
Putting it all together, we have 1.94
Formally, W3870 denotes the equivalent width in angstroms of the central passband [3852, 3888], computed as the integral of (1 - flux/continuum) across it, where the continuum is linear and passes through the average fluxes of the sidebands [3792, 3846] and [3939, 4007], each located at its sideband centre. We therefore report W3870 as 4.6 angstroms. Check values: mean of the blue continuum 88.7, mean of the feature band 90.9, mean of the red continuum 136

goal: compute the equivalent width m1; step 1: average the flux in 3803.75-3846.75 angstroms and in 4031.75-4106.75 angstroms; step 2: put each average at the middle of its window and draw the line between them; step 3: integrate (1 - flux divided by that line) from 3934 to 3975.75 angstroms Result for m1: 9.76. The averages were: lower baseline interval 85.7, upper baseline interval 178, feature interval 103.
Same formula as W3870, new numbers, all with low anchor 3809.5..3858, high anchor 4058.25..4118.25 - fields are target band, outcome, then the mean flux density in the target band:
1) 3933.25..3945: 4.0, 82.2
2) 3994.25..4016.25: -4.4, 178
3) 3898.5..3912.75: -2.4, 129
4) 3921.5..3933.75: 3.4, 85.7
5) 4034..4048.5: -1.4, 178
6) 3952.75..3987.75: 3.9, 121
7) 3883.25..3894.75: 0.2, 103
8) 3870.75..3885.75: 1.5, 90.5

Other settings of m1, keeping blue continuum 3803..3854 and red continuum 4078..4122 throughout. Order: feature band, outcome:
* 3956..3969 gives 3.2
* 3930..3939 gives 5.4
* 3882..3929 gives -1.0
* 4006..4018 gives -2.8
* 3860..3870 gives 0.7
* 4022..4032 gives -3.6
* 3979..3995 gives -2.8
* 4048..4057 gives -0.8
